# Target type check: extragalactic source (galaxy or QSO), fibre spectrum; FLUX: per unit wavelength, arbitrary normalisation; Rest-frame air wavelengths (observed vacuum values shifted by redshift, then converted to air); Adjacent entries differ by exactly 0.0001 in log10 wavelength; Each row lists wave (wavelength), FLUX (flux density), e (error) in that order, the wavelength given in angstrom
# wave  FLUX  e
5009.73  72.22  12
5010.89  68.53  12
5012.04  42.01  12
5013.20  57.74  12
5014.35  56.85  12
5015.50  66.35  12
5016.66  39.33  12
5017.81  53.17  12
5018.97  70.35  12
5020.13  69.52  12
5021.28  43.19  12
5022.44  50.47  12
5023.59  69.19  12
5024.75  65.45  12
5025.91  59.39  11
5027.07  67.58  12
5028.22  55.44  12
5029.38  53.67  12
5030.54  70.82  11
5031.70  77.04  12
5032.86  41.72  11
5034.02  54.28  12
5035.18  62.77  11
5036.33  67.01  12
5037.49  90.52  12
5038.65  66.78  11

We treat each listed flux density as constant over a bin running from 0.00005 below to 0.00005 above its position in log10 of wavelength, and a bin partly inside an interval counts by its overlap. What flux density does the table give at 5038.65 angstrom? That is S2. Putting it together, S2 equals 66.78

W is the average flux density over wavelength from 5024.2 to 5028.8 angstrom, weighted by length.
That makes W 62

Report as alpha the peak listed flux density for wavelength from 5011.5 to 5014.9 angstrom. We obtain 57.74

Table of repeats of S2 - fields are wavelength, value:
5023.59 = 69.19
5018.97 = 70.35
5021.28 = 43.19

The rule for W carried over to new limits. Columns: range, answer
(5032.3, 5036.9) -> 56.6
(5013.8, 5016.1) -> 61.5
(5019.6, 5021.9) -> 56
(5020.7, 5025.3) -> 57.1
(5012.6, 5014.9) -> 57.2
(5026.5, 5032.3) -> 64.8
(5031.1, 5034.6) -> 57.7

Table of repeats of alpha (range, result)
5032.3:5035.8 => 62.77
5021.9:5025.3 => 69.19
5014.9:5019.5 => 70.35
